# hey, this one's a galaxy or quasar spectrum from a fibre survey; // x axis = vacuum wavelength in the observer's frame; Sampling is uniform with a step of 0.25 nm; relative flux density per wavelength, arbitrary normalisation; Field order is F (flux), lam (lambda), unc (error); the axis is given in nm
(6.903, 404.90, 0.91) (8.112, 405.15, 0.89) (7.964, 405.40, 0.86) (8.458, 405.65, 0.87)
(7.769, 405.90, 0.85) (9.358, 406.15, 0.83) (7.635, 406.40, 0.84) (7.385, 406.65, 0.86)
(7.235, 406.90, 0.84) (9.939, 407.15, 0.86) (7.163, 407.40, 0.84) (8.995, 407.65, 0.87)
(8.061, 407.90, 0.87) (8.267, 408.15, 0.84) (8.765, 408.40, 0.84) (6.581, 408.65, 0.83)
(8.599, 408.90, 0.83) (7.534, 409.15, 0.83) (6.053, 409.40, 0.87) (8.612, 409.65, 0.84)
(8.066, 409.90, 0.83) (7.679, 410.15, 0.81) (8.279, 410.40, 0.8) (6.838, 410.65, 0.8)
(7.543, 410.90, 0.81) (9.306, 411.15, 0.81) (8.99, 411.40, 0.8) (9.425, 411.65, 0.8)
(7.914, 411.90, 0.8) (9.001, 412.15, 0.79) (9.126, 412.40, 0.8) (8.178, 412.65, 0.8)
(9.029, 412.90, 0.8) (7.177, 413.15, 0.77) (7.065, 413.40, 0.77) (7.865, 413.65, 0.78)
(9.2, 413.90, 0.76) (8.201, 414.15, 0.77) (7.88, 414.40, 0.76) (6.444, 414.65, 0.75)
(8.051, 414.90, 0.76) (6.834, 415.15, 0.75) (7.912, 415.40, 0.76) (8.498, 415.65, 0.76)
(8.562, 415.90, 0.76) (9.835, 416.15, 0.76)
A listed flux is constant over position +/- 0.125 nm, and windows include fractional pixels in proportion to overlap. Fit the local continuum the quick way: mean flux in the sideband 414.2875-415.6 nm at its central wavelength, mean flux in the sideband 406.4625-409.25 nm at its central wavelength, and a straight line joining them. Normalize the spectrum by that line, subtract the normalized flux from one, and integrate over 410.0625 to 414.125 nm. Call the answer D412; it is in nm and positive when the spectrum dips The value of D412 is -0.309 nm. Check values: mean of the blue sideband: 8.04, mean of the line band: 8.29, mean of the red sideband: 7.48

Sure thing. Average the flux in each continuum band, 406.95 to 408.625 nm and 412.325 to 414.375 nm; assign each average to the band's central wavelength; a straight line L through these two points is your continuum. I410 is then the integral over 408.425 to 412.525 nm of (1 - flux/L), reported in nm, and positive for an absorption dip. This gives 0.080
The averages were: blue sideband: 8.36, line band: 8.11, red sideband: 8.19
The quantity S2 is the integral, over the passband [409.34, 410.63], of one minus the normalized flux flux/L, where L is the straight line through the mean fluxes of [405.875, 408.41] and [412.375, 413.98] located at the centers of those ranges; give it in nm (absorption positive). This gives 0.07 nm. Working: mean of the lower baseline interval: 8.23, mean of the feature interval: 7.75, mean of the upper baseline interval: 8.15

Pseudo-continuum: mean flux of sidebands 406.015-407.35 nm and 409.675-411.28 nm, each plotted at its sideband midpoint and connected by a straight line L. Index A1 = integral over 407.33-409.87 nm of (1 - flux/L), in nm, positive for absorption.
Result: 0.07 nm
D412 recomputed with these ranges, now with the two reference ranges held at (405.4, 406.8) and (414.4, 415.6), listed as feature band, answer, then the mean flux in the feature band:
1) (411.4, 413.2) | -0.23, 8.64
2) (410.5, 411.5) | -0.05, 8.15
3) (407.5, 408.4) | -0.06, 8.45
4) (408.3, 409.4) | 0.03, 7.64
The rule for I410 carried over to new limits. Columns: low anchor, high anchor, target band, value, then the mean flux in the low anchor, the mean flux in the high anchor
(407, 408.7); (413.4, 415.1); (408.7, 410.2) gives 0.09 nm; 8.31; 7.83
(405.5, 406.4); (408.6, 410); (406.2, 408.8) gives -0.01 nm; 8.39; 7.62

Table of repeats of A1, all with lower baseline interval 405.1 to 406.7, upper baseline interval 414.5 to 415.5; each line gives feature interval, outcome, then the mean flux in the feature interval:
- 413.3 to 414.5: -0.11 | 8.07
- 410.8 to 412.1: -0.18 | 8.68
